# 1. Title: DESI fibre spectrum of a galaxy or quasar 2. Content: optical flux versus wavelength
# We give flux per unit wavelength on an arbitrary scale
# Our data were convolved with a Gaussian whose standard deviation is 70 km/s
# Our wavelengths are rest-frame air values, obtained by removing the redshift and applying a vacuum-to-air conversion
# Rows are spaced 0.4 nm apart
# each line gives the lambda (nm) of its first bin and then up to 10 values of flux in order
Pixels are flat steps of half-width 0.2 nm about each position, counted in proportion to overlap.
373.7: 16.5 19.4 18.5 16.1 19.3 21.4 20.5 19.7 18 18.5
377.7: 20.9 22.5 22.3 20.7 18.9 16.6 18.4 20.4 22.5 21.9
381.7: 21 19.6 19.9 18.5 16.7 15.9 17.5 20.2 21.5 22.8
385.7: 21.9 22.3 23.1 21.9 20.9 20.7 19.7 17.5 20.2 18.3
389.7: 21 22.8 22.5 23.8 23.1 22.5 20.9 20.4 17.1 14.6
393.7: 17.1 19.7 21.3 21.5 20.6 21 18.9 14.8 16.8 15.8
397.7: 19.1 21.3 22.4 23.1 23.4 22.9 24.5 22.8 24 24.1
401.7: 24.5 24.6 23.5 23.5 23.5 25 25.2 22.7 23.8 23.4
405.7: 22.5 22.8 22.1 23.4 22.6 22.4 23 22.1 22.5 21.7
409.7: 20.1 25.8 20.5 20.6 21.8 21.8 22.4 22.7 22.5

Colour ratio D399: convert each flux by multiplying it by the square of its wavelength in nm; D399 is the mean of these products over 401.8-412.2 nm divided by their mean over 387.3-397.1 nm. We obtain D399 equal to 1.2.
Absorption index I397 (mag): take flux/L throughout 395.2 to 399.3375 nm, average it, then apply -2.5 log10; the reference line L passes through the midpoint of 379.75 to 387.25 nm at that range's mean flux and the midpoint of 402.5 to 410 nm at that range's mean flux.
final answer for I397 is 0.12 mag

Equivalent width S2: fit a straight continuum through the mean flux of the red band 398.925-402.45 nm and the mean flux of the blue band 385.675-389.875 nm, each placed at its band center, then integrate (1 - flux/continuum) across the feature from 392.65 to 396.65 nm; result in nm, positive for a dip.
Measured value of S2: 0.64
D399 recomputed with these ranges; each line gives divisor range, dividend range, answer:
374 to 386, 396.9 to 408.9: 1.30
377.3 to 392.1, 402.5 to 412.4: 1.24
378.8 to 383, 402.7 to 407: 1.33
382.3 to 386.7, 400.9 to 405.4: 1.32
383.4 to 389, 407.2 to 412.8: 1.22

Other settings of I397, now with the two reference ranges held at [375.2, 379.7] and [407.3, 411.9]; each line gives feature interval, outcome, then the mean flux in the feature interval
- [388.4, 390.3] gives 0.039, 20.1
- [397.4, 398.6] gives 0.050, 20.4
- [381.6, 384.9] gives 0.094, 18.8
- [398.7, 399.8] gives -0.084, 23.2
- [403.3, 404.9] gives -0.115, 24.1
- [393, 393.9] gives 0.300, 16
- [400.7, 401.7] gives -0.123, 24.1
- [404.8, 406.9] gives -0.053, 22.9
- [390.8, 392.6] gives -0.059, 22.1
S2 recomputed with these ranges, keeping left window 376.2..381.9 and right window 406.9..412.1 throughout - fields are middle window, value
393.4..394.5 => 0.13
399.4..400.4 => -0.10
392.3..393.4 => 0.18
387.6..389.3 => 0.12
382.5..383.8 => 0.18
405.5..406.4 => -0.03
